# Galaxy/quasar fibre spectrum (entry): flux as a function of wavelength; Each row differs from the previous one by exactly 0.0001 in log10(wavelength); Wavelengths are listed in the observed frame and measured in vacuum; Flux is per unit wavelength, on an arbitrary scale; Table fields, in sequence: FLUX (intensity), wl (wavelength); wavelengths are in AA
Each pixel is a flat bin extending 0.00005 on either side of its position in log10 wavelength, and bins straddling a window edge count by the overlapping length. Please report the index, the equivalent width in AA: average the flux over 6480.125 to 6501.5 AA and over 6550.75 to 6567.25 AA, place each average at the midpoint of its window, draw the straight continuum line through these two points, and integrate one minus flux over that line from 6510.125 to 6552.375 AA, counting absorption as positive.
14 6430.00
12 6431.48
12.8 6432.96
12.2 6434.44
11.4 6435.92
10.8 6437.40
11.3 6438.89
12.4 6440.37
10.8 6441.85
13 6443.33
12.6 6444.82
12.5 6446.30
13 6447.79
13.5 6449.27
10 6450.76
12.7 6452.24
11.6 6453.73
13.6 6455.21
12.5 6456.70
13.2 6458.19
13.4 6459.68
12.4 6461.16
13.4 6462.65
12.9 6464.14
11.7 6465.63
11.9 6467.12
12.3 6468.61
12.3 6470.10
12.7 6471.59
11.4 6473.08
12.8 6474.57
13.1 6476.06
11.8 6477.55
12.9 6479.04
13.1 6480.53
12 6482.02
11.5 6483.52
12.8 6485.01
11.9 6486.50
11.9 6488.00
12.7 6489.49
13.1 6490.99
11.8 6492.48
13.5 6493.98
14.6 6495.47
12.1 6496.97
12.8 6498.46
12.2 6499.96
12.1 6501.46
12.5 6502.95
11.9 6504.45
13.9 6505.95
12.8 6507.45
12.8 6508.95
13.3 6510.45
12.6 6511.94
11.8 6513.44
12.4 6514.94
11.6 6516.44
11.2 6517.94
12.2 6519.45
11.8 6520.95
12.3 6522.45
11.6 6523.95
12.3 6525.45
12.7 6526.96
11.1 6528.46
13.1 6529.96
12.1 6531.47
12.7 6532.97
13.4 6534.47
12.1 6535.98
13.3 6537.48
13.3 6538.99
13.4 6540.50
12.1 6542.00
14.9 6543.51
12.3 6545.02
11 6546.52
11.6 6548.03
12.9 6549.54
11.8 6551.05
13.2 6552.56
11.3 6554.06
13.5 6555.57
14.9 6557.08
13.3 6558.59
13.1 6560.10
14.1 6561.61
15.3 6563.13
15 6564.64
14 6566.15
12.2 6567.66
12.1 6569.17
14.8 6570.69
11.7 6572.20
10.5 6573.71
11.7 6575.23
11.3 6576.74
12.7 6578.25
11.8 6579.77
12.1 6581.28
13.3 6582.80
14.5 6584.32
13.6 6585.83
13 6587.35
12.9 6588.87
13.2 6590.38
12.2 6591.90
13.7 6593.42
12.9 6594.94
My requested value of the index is 2.5 AA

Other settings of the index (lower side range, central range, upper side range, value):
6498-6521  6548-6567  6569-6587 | -1.46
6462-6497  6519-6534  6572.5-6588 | 0.31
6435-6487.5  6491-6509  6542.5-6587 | -0.32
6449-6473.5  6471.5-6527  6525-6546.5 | 0.66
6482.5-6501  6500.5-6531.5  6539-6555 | 0.59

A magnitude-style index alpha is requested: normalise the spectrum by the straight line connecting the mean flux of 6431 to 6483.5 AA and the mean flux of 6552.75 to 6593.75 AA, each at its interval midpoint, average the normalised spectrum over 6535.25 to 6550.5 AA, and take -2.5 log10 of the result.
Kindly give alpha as 0.01 mag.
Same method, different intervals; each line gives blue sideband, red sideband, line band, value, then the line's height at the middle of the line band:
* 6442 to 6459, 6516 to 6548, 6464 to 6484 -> 0.01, 12.5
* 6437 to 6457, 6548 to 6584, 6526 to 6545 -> -0.01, 12.7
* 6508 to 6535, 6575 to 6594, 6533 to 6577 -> -0.03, 12.6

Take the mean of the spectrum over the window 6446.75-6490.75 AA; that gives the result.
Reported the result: 12.5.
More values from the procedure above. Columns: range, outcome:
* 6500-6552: 12.4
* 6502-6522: 12.4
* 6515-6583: 12.6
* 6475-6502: 12.6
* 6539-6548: 12.7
